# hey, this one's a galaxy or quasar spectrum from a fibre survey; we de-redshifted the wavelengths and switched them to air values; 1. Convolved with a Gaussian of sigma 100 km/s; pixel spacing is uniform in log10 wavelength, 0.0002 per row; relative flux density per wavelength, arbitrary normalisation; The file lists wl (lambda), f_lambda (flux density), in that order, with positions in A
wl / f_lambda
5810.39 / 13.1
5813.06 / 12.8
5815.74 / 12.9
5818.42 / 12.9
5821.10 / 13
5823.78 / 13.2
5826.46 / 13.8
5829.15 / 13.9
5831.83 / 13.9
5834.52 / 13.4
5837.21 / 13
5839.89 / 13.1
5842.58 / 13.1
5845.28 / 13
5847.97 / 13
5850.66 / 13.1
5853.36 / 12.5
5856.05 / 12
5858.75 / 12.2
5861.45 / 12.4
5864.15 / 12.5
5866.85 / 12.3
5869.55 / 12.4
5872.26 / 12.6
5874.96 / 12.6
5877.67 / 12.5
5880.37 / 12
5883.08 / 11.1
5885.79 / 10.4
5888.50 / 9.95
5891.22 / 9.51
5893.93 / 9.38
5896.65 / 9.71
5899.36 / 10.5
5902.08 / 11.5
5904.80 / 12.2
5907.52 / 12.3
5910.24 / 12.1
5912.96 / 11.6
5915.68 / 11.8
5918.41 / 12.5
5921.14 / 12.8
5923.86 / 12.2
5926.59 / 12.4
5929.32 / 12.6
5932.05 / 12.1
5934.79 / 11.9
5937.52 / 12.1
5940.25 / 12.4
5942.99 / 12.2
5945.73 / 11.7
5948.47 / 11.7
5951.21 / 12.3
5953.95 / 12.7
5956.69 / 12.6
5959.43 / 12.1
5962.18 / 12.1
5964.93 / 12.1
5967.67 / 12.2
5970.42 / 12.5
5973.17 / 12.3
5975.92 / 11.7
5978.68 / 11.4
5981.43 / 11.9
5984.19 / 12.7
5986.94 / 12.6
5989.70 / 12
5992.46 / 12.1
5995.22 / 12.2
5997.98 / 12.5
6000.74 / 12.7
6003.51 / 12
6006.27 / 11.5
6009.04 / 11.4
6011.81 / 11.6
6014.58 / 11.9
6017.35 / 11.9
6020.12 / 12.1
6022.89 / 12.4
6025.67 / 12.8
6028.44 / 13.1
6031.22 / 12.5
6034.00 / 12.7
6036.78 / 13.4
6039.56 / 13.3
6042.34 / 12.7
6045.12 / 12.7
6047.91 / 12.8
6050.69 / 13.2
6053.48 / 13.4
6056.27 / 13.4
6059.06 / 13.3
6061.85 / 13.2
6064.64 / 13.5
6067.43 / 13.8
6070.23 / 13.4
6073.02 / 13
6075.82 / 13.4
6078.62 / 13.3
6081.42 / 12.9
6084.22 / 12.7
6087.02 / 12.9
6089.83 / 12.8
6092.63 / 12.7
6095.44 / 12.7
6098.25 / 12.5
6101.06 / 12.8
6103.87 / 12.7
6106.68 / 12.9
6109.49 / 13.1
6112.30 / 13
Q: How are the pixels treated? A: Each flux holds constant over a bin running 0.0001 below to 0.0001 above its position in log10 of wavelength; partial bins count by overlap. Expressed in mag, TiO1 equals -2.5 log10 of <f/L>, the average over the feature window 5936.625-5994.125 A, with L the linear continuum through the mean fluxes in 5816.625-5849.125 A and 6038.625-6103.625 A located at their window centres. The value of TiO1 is 0.08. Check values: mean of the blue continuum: 13.3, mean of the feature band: 12.2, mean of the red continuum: 13.1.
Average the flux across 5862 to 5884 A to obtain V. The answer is 12.3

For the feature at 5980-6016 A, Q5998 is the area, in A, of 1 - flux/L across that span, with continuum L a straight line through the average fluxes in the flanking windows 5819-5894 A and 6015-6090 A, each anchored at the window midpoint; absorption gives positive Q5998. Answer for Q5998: 2.1 A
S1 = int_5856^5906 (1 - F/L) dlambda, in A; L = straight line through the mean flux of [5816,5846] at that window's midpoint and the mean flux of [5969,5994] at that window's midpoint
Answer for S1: 5.7 A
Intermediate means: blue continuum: 13.3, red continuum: 12.1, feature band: 11.4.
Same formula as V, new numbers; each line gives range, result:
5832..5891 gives 12.3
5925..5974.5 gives 12.2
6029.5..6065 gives 13.1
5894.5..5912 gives 11.3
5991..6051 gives 12.4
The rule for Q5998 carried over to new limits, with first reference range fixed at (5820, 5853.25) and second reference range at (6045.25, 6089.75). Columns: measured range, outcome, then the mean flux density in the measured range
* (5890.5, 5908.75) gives 3.42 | 10.8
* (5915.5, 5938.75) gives 1.65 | 12.3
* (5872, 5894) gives 3.50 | 11.1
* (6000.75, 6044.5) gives 2.75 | 12.4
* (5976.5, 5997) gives 1.70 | 12.1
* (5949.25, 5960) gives 0.66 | 12.4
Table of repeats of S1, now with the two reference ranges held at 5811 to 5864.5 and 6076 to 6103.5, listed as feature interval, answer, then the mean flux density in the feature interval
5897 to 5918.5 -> 2.12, 11.7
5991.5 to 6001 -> 0.40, 12.4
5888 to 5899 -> 2.77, 9.69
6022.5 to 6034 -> 0.13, 12.7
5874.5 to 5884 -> 0.68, 12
